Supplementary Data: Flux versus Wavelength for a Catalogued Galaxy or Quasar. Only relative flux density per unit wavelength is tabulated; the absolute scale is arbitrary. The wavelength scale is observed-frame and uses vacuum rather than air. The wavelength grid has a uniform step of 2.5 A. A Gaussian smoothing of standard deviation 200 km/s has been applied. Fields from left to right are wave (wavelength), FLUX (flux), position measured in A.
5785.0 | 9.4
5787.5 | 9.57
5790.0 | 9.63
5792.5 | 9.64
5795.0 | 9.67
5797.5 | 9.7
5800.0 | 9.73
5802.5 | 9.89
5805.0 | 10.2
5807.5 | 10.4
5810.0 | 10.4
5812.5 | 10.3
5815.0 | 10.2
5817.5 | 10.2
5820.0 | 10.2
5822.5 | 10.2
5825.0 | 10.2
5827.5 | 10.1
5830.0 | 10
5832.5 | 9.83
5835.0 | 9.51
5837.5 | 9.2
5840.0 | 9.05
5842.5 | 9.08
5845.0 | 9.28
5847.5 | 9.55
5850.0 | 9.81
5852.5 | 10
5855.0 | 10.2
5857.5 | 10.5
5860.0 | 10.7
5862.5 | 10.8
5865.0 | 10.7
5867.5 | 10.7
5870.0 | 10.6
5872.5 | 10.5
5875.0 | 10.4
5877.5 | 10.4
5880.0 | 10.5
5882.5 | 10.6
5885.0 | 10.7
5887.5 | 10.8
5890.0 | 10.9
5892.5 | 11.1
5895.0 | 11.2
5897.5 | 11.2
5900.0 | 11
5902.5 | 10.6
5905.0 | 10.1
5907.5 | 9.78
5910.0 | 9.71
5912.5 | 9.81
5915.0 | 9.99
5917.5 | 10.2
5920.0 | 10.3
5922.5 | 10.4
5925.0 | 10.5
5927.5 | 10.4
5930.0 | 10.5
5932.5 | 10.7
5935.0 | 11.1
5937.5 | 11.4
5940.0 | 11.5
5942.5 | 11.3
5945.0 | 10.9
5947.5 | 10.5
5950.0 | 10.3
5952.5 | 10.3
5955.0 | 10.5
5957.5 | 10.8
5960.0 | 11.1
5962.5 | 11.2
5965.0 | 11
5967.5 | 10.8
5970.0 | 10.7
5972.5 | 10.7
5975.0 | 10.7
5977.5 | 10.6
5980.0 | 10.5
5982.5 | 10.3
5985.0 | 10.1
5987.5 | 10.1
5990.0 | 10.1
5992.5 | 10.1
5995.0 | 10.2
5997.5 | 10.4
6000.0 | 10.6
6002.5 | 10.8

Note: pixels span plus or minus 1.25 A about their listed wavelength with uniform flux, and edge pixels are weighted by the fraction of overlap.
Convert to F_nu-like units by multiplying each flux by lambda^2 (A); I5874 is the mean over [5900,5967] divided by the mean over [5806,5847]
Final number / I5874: 1.1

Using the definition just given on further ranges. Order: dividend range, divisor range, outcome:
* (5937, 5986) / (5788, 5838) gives 1.13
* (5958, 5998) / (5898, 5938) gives 1.03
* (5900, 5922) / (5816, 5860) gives 1.05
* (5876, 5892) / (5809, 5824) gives 1.07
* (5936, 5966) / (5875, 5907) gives 1.04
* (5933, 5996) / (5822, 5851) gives 1.16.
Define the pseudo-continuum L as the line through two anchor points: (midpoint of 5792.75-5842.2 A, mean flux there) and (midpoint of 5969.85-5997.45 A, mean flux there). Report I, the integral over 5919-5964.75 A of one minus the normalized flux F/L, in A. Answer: -2.3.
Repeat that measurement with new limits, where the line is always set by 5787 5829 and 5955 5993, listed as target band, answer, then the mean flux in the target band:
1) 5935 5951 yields -0.8 A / 11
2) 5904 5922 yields 0.7 A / 10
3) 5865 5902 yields -1.7 A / 10.8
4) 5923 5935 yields -0.2 A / 10.6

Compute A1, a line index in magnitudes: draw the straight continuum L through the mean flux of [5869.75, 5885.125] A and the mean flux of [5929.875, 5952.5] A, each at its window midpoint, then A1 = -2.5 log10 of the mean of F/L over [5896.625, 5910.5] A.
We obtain 0.03 mag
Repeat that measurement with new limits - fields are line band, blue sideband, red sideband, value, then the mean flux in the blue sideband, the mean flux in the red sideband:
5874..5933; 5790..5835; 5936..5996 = -0.01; 10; 10.7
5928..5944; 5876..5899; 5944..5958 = -0.05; 10.8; 10.5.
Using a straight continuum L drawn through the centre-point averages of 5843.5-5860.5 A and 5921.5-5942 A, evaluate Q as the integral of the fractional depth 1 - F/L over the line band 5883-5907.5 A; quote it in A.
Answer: -0.8 A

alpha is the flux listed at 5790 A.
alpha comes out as 9.63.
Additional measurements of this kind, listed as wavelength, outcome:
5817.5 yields 10.2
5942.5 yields 11.3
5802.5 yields 9.89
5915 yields 9.99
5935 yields 11.1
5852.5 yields 10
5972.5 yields 10.7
